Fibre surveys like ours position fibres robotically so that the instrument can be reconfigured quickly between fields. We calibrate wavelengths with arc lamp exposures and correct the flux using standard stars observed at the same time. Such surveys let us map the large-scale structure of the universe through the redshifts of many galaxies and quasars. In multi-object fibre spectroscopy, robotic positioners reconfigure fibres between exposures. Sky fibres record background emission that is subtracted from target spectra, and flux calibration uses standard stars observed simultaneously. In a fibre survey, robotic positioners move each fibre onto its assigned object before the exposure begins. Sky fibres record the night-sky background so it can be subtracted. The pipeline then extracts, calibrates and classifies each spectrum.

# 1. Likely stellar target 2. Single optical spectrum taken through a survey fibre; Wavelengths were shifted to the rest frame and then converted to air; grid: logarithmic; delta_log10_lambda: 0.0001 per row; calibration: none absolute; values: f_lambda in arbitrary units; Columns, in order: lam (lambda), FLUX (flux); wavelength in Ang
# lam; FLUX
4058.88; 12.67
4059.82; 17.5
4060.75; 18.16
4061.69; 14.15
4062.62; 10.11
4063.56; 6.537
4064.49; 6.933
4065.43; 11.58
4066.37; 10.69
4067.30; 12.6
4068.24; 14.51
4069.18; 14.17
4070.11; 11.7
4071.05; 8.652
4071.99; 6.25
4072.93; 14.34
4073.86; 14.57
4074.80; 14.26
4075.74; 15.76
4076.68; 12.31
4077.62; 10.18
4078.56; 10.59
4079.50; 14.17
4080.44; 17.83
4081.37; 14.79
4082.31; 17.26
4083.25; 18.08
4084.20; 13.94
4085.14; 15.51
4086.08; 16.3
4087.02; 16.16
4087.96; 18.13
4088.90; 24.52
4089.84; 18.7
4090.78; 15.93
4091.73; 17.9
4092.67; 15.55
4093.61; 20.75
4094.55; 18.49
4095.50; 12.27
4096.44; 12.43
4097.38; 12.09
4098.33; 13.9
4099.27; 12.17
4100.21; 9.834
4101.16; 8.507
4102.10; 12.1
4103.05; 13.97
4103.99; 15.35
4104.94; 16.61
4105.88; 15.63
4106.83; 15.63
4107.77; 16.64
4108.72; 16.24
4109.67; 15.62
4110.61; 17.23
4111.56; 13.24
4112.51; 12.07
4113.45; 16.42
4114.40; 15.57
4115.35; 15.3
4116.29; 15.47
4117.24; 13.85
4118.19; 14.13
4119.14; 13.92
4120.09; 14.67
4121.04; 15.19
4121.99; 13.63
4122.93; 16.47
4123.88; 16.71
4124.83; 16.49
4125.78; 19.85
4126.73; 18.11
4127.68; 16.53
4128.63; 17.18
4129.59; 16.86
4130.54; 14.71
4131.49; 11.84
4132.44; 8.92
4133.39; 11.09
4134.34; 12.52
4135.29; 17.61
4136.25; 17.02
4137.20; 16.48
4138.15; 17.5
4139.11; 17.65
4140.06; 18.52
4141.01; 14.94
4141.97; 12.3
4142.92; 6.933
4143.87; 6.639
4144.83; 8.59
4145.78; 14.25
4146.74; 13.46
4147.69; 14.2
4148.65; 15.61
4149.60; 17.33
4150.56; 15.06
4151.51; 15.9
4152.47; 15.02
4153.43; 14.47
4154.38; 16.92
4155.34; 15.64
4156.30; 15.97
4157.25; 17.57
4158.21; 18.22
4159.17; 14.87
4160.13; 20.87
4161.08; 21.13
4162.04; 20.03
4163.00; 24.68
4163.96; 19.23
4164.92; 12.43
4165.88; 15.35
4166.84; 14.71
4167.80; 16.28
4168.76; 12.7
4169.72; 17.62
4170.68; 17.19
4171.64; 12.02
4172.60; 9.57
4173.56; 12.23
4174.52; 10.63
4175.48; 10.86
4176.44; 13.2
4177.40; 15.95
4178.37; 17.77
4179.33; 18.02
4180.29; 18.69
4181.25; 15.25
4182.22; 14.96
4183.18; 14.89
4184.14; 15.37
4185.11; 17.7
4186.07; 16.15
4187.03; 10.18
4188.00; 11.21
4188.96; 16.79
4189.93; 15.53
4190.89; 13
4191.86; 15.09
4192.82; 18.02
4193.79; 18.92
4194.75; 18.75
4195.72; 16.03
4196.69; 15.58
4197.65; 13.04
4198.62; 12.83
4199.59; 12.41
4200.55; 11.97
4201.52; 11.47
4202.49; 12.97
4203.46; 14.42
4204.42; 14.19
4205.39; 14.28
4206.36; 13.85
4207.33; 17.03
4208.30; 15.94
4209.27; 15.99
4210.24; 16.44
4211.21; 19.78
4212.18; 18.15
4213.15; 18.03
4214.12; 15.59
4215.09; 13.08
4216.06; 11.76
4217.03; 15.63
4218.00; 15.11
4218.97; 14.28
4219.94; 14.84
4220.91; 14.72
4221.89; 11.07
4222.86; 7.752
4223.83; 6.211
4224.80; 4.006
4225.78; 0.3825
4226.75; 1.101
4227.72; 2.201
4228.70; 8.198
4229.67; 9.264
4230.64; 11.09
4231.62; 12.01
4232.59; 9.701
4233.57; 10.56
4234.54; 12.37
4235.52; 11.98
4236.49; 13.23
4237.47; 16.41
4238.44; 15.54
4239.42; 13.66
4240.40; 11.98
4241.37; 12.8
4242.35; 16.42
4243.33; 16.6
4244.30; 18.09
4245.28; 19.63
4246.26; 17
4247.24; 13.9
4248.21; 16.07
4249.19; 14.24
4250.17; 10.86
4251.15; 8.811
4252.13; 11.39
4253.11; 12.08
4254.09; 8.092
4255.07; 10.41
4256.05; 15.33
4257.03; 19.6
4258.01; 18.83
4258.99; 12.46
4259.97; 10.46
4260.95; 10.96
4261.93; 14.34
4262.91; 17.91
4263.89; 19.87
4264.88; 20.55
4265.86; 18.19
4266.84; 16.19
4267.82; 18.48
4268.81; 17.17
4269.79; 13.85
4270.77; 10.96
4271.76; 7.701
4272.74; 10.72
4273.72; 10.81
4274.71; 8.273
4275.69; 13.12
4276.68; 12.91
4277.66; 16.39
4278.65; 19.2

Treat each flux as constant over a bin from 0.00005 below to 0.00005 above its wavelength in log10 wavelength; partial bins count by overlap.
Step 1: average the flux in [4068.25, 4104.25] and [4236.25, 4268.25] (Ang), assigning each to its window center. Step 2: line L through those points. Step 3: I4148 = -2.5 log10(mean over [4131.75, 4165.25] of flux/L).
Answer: -0.06 mag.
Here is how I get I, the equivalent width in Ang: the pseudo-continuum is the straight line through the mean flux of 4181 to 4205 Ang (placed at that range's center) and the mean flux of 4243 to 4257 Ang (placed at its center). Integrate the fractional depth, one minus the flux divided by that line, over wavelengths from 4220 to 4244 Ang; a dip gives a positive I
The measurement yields 6.1 Ang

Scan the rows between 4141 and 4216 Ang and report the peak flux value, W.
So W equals 24.68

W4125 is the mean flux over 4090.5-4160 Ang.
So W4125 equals 14.9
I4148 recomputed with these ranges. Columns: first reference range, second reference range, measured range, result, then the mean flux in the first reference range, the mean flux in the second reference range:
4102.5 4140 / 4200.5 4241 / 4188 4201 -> -0.15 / 15.4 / 12.3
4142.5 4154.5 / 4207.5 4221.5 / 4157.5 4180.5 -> -0.14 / 13.3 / 15.7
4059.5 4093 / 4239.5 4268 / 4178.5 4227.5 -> 0.05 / 14.2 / 14.8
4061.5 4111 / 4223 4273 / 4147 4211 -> -0.16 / 14.2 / 12.7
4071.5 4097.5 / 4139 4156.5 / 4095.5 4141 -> -0.01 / 15.4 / 14.1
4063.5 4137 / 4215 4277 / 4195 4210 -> -0.08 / 14.6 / 12.7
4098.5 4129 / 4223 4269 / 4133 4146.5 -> 0.07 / 15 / 12.8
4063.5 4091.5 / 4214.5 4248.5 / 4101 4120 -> -0.09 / 14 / 12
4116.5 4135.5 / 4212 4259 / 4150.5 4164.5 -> -0.24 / 15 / 12.5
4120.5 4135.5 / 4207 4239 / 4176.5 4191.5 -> -0.15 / 15.2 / 12.1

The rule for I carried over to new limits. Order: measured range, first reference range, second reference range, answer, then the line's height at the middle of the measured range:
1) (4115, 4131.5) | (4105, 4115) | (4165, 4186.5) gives -0.4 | 15.3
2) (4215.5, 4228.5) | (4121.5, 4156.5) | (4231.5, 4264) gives 4.6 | 14.1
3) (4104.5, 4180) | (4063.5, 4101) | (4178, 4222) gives -3.2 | 14.6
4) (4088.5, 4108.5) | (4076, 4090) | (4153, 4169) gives 1.2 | 16.1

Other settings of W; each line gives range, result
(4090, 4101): 20.75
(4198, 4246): 19.78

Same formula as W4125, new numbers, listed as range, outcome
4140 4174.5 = 15.1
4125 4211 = 15.2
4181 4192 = 14.6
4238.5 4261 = 14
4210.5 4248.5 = 12.6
